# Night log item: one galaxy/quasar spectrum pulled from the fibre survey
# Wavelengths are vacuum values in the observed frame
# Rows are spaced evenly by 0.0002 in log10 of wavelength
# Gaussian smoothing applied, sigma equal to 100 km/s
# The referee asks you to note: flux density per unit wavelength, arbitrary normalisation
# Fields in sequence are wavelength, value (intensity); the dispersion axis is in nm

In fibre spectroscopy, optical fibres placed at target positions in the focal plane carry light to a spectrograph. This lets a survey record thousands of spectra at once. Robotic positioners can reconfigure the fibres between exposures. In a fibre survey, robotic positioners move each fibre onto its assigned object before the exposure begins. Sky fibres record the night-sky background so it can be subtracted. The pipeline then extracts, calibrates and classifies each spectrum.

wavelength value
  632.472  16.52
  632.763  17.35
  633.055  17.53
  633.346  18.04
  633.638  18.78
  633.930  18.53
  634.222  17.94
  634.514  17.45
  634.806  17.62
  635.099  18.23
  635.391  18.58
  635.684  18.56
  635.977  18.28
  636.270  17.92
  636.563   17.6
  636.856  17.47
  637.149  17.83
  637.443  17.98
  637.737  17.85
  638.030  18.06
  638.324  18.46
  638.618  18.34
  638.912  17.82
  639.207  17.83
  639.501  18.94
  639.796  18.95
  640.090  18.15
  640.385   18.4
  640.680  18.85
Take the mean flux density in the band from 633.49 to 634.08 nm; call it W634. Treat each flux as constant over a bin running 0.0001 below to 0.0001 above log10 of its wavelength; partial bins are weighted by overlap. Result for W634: 18.6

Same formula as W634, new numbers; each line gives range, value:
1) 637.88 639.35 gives 18.1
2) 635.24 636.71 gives 18.2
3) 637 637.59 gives 17.9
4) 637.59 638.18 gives 18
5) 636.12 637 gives 17.7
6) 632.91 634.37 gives 18.2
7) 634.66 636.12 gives 18.2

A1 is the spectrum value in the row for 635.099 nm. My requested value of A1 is 18.23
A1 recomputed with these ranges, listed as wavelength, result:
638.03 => 18.06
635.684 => 18.56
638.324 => 18.46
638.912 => 17.82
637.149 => 17.83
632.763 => 17.35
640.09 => 18.15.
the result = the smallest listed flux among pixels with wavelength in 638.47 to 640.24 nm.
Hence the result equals 17.82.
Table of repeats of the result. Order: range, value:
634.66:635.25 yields 17.62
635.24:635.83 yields 18.56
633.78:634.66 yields 17.45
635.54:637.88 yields 17.47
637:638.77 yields 17.83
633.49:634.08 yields 18.53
